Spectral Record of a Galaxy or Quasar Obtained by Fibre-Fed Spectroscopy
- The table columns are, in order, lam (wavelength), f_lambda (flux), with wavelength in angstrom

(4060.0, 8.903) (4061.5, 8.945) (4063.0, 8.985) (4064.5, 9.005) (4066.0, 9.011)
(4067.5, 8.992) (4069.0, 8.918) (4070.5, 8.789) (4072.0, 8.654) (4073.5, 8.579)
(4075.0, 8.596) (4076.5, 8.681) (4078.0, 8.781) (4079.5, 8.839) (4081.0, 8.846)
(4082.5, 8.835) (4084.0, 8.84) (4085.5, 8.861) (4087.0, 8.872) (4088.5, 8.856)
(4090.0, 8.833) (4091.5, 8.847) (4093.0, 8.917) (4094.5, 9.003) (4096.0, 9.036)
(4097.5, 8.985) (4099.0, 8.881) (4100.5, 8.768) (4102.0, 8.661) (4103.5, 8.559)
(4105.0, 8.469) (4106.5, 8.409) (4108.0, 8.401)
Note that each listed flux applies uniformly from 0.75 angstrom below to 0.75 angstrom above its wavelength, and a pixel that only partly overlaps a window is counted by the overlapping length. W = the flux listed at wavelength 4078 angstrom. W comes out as 8.781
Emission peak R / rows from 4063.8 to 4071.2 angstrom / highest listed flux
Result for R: 9.011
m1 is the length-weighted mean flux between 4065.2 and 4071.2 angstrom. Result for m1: 8.93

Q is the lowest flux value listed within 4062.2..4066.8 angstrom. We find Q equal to 8.985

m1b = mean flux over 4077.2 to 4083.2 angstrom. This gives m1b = 8.82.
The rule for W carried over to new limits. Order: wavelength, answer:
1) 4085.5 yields 8.861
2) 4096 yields 9.036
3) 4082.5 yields 8.835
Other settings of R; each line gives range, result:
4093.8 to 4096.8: 9.036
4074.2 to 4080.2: 8.839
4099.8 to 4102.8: 8.768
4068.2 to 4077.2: 8.918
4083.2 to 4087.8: 8.872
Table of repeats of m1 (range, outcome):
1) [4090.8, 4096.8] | 8.95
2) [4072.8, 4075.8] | 8.59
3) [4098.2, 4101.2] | 8.83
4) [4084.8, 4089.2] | 8.86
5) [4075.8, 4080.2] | 8.77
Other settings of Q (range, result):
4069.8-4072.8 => 8.654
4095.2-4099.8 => 8.881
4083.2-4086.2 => 8.84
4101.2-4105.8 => 8.469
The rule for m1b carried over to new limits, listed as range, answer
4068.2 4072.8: 8.79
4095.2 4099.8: 8.97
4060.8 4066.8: 8.99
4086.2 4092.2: 8.85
